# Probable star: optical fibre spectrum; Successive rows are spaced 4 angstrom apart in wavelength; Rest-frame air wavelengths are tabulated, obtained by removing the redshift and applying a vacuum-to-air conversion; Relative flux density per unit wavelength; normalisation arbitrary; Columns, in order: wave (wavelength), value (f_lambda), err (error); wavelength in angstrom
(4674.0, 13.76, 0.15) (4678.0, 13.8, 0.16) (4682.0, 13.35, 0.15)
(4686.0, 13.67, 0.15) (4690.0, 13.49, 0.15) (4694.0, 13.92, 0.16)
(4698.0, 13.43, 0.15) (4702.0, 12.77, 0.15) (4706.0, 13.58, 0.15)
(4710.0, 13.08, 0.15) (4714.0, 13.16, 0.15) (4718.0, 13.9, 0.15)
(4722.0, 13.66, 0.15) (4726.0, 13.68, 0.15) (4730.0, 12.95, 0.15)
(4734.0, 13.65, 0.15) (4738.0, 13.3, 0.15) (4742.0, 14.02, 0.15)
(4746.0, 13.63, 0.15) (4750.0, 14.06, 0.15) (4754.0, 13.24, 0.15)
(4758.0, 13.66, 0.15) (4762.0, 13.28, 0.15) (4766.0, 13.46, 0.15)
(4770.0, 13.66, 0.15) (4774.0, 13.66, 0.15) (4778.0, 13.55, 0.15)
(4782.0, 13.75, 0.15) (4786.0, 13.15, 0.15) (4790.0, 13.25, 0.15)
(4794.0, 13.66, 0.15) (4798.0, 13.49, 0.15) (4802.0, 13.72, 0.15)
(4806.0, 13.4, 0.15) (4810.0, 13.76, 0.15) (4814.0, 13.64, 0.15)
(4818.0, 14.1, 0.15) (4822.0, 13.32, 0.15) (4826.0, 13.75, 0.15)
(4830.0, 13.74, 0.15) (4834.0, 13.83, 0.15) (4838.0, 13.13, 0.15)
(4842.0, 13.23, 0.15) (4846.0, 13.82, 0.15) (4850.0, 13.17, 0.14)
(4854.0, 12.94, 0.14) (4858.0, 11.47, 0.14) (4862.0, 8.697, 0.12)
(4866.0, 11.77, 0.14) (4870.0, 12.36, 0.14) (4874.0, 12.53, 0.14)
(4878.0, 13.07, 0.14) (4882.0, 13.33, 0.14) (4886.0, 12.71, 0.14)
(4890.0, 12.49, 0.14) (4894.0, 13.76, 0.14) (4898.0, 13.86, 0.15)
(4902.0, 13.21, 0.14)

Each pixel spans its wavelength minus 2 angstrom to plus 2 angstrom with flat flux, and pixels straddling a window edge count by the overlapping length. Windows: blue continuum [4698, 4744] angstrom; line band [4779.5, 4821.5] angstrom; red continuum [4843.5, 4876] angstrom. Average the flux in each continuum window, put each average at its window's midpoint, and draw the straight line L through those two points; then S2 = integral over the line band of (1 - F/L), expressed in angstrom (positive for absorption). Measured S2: -3.0 angstrom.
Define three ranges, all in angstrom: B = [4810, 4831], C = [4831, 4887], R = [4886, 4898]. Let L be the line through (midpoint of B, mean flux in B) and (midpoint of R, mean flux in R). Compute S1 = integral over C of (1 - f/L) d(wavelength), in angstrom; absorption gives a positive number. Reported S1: 3.5 angstrom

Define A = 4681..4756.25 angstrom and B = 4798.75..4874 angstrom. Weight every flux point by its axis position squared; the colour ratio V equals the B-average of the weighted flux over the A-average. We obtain 1.01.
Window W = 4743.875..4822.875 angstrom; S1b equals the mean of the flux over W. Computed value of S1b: 13.6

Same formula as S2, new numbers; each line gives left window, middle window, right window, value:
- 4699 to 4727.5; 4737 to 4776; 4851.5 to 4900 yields -1.4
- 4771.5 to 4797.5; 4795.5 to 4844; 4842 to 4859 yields -1.4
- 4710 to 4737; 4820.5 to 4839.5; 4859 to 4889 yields -1.7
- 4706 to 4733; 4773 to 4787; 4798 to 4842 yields 0.0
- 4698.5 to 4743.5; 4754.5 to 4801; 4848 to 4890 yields -1.9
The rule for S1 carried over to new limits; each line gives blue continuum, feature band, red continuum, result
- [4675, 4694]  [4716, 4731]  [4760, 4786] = 0.0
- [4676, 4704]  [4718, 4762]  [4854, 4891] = -1.6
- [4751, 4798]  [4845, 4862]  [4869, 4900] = 1.1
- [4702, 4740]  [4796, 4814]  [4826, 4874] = -1.0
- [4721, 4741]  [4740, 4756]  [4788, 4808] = -0.3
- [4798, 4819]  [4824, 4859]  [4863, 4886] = -0.6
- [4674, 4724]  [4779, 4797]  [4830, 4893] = -0.6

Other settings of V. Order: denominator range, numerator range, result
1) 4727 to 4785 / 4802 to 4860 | 1.02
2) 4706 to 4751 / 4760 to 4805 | 1.02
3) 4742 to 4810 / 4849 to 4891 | 0.94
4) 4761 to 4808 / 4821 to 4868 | 0.97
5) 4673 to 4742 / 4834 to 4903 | 1.01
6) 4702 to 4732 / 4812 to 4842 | 1.07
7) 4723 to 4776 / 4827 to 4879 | 0.97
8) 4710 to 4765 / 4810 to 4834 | 1.05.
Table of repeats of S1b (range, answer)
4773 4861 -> 13.4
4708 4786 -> 13.5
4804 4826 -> 13.7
